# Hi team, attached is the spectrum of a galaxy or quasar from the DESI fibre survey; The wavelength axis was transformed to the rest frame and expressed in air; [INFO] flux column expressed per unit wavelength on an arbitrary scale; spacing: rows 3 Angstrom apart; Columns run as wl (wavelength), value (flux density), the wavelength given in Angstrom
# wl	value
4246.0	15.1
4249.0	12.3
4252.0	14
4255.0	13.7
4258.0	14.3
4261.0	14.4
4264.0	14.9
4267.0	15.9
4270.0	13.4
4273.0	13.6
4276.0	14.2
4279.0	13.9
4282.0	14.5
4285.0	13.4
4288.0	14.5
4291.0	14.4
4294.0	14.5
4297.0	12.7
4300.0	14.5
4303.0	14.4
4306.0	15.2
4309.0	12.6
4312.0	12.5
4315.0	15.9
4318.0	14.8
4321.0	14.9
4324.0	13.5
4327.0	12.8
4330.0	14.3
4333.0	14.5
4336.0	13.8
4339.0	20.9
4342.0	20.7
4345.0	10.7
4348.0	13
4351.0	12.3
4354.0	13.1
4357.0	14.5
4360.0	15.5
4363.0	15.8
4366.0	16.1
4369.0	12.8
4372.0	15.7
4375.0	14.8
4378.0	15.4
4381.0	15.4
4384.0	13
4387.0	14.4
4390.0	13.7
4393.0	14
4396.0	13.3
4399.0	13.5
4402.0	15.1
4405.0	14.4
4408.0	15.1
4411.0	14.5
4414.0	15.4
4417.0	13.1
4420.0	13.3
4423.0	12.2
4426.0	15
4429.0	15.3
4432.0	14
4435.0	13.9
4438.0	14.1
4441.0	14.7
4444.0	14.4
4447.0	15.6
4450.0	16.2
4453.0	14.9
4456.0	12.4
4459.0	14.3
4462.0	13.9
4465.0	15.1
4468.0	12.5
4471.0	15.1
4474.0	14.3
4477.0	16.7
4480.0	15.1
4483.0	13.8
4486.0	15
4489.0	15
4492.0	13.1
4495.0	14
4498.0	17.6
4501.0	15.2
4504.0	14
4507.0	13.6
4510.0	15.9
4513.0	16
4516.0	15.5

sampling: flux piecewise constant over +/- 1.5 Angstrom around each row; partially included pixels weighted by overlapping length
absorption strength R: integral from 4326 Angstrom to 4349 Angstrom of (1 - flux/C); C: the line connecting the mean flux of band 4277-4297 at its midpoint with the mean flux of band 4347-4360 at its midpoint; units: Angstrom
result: -2.6 Angstrom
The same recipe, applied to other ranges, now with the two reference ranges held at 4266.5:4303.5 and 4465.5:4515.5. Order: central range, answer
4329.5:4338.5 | -0.4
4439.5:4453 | -0.5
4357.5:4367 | -0.8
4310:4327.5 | 0.1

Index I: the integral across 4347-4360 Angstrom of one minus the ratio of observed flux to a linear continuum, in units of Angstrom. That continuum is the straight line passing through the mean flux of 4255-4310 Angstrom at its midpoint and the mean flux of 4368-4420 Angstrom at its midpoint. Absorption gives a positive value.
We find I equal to 0.7 Angstrom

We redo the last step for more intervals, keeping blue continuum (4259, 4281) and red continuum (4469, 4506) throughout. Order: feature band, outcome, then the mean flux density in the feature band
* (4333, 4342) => -1.82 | 17.4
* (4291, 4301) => 0.31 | 13.9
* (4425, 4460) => 0.44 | 14.6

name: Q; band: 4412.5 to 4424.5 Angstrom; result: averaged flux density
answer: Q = 13.5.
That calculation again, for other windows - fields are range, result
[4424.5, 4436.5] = 14.6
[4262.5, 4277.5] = 14.4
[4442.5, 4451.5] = 15.4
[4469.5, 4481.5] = 15.3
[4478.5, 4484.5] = 14.5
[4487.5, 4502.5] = 15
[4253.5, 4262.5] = 14.1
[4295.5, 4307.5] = 14.2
